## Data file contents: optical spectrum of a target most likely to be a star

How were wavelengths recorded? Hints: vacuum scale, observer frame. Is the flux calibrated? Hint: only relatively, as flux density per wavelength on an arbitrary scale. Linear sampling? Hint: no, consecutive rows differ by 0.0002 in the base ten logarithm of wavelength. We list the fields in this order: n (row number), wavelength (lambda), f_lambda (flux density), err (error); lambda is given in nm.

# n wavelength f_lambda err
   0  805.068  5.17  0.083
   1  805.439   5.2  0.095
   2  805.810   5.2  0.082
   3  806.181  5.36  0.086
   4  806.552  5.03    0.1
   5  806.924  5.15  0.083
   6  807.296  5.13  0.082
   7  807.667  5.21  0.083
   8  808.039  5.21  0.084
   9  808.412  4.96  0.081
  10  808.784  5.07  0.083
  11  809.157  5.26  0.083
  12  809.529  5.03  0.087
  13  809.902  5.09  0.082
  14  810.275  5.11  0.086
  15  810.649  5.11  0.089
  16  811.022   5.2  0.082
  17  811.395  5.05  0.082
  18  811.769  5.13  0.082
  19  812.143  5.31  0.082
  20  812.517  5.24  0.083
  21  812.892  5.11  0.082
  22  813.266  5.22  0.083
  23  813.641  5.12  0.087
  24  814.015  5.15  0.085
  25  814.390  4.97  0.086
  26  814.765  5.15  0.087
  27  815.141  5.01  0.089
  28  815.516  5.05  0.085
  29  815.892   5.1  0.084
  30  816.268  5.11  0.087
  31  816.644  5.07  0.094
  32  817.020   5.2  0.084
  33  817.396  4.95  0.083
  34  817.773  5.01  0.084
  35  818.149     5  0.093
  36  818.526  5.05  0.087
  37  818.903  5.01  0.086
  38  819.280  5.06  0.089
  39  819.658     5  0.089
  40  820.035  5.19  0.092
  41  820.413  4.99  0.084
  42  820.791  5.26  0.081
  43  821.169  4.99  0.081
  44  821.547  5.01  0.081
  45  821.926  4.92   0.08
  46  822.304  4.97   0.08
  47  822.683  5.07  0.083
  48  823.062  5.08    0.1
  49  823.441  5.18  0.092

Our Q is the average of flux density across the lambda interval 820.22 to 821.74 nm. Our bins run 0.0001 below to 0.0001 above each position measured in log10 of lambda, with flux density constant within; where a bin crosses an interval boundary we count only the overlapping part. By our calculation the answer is 5.06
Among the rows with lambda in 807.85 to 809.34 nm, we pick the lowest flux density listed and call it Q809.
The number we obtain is 4.96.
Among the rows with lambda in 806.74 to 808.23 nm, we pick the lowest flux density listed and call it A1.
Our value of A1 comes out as 5.13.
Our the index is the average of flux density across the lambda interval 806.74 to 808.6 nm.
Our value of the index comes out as 5.13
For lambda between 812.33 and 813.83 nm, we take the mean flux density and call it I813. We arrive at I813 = 5.17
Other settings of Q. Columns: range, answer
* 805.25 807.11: 5.19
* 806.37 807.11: 5.09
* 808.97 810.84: 5.12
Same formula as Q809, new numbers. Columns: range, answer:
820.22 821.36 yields 4.99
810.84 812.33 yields 5.05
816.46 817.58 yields 4.95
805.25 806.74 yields 5.03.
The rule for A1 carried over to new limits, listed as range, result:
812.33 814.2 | 5.11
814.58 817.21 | 5.01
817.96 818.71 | 5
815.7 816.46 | 5.1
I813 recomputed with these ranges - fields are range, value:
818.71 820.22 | 5.07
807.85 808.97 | 5.08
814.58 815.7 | 5.07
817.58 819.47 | 5.02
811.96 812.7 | 5.28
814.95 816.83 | 5.07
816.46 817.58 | 5.08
